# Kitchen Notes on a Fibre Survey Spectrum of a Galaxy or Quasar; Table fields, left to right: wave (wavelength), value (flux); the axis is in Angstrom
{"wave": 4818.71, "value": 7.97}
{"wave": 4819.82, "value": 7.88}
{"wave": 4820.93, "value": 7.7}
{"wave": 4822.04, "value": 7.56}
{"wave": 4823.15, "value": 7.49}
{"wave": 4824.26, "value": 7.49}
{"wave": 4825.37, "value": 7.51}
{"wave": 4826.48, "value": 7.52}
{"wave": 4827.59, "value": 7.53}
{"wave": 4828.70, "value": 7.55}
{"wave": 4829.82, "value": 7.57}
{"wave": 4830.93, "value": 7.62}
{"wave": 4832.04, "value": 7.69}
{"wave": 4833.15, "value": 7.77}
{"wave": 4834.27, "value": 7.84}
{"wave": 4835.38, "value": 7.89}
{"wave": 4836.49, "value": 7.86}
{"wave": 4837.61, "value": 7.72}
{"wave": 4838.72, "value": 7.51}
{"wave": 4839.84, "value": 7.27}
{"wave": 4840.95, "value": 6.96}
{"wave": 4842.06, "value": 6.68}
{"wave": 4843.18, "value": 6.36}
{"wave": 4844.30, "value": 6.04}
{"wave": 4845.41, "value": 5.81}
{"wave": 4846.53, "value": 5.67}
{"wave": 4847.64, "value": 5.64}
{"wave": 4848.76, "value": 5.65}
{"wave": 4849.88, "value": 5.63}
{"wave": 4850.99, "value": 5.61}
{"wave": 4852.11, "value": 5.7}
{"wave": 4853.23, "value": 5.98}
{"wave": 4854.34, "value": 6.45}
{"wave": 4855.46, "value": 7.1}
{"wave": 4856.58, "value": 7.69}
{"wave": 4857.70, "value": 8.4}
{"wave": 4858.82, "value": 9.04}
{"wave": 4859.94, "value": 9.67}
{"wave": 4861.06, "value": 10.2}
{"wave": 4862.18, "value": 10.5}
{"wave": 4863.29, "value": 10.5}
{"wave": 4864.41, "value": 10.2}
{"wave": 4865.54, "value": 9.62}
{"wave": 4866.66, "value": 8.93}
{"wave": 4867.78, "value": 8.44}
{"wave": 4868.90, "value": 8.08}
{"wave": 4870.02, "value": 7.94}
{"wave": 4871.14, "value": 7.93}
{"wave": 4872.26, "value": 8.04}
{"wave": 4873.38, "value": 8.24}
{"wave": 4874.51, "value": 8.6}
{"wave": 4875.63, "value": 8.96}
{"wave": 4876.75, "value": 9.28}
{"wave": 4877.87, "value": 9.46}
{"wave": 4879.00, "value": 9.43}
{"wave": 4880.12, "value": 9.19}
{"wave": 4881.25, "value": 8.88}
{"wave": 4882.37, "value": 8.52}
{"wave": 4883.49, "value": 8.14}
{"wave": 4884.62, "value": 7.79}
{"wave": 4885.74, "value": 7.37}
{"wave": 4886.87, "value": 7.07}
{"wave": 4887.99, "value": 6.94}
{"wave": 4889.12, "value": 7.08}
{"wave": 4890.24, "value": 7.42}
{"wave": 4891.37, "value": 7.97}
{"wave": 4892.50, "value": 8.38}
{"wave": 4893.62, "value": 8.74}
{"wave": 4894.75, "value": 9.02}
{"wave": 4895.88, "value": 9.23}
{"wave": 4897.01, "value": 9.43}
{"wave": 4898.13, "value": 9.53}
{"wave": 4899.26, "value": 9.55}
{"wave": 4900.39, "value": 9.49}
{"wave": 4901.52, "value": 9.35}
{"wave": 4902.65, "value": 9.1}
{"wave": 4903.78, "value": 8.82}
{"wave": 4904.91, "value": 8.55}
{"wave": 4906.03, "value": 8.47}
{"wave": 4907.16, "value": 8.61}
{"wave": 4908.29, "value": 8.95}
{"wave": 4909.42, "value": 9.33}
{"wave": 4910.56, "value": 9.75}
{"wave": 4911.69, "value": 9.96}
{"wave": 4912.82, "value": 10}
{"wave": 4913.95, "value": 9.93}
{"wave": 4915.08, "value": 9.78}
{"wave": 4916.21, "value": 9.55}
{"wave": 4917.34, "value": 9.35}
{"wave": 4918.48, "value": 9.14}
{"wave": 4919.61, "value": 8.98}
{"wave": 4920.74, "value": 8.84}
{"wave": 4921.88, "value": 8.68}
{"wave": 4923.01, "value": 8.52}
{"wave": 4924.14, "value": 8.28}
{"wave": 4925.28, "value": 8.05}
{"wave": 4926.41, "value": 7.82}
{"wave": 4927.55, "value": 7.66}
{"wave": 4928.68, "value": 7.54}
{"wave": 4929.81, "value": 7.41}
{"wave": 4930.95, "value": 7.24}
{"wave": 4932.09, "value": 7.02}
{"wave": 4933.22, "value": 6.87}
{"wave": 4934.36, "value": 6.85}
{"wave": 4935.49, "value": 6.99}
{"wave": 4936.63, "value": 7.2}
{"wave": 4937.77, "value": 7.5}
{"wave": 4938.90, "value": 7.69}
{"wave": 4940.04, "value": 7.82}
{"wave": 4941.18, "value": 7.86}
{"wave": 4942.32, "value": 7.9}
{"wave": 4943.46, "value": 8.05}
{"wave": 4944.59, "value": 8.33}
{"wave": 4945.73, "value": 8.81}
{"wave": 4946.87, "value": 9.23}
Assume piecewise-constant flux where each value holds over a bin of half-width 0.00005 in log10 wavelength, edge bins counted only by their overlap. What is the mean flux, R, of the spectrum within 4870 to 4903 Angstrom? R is 8.54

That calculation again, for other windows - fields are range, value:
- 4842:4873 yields 7.65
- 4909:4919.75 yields 9.6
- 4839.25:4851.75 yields 6.12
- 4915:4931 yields 8.45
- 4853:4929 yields 8.71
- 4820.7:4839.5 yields 7.63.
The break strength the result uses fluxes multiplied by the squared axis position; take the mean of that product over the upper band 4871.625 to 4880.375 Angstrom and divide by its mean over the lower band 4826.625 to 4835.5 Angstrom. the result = 1.18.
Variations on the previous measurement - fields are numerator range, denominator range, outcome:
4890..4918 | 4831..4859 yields 1.37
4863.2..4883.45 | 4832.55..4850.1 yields 1.32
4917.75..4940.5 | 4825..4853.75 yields 1.18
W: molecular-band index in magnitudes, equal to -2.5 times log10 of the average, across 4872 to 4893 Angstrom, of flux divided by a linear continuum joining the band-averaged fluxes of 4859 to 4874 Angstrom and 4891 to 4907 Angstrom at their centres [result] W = 0.10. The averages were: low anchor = 9.09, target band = 8.25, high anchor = 8.98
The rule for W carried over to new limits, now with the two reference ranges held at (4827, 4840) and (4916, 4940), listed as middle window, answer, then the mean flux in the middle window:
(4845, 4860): 0.17 mag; 6.63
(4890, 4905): -0.14 mag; 8.94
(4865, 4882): -0.13 mag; 8.73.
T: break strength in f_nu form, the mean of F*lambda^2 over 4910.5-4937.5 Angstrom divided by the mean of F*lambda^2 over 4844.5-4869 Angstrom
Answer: 1.11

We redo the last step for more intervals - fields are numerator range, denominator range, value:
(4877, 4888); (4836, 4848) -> 1.27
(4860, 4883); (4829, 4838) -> 1.19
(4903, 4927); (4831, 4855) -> 1.39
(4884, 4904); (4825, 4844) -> 1.16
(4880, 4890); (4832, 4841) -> 1.04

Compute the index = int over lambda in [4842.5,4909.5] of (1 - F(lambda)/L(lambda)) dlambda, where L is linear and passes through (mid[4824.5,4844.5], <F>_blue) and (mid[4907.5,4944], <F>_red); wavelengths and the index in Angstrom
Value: -3.0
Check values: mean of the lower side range 7.41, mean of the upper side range 8.33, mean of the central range 8.19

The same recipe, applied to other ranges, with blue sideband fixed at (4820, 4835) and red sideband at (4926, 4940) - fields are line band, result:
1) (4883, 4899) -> -1.58 Angstrom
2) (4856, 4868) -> -3.00 Angstrom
